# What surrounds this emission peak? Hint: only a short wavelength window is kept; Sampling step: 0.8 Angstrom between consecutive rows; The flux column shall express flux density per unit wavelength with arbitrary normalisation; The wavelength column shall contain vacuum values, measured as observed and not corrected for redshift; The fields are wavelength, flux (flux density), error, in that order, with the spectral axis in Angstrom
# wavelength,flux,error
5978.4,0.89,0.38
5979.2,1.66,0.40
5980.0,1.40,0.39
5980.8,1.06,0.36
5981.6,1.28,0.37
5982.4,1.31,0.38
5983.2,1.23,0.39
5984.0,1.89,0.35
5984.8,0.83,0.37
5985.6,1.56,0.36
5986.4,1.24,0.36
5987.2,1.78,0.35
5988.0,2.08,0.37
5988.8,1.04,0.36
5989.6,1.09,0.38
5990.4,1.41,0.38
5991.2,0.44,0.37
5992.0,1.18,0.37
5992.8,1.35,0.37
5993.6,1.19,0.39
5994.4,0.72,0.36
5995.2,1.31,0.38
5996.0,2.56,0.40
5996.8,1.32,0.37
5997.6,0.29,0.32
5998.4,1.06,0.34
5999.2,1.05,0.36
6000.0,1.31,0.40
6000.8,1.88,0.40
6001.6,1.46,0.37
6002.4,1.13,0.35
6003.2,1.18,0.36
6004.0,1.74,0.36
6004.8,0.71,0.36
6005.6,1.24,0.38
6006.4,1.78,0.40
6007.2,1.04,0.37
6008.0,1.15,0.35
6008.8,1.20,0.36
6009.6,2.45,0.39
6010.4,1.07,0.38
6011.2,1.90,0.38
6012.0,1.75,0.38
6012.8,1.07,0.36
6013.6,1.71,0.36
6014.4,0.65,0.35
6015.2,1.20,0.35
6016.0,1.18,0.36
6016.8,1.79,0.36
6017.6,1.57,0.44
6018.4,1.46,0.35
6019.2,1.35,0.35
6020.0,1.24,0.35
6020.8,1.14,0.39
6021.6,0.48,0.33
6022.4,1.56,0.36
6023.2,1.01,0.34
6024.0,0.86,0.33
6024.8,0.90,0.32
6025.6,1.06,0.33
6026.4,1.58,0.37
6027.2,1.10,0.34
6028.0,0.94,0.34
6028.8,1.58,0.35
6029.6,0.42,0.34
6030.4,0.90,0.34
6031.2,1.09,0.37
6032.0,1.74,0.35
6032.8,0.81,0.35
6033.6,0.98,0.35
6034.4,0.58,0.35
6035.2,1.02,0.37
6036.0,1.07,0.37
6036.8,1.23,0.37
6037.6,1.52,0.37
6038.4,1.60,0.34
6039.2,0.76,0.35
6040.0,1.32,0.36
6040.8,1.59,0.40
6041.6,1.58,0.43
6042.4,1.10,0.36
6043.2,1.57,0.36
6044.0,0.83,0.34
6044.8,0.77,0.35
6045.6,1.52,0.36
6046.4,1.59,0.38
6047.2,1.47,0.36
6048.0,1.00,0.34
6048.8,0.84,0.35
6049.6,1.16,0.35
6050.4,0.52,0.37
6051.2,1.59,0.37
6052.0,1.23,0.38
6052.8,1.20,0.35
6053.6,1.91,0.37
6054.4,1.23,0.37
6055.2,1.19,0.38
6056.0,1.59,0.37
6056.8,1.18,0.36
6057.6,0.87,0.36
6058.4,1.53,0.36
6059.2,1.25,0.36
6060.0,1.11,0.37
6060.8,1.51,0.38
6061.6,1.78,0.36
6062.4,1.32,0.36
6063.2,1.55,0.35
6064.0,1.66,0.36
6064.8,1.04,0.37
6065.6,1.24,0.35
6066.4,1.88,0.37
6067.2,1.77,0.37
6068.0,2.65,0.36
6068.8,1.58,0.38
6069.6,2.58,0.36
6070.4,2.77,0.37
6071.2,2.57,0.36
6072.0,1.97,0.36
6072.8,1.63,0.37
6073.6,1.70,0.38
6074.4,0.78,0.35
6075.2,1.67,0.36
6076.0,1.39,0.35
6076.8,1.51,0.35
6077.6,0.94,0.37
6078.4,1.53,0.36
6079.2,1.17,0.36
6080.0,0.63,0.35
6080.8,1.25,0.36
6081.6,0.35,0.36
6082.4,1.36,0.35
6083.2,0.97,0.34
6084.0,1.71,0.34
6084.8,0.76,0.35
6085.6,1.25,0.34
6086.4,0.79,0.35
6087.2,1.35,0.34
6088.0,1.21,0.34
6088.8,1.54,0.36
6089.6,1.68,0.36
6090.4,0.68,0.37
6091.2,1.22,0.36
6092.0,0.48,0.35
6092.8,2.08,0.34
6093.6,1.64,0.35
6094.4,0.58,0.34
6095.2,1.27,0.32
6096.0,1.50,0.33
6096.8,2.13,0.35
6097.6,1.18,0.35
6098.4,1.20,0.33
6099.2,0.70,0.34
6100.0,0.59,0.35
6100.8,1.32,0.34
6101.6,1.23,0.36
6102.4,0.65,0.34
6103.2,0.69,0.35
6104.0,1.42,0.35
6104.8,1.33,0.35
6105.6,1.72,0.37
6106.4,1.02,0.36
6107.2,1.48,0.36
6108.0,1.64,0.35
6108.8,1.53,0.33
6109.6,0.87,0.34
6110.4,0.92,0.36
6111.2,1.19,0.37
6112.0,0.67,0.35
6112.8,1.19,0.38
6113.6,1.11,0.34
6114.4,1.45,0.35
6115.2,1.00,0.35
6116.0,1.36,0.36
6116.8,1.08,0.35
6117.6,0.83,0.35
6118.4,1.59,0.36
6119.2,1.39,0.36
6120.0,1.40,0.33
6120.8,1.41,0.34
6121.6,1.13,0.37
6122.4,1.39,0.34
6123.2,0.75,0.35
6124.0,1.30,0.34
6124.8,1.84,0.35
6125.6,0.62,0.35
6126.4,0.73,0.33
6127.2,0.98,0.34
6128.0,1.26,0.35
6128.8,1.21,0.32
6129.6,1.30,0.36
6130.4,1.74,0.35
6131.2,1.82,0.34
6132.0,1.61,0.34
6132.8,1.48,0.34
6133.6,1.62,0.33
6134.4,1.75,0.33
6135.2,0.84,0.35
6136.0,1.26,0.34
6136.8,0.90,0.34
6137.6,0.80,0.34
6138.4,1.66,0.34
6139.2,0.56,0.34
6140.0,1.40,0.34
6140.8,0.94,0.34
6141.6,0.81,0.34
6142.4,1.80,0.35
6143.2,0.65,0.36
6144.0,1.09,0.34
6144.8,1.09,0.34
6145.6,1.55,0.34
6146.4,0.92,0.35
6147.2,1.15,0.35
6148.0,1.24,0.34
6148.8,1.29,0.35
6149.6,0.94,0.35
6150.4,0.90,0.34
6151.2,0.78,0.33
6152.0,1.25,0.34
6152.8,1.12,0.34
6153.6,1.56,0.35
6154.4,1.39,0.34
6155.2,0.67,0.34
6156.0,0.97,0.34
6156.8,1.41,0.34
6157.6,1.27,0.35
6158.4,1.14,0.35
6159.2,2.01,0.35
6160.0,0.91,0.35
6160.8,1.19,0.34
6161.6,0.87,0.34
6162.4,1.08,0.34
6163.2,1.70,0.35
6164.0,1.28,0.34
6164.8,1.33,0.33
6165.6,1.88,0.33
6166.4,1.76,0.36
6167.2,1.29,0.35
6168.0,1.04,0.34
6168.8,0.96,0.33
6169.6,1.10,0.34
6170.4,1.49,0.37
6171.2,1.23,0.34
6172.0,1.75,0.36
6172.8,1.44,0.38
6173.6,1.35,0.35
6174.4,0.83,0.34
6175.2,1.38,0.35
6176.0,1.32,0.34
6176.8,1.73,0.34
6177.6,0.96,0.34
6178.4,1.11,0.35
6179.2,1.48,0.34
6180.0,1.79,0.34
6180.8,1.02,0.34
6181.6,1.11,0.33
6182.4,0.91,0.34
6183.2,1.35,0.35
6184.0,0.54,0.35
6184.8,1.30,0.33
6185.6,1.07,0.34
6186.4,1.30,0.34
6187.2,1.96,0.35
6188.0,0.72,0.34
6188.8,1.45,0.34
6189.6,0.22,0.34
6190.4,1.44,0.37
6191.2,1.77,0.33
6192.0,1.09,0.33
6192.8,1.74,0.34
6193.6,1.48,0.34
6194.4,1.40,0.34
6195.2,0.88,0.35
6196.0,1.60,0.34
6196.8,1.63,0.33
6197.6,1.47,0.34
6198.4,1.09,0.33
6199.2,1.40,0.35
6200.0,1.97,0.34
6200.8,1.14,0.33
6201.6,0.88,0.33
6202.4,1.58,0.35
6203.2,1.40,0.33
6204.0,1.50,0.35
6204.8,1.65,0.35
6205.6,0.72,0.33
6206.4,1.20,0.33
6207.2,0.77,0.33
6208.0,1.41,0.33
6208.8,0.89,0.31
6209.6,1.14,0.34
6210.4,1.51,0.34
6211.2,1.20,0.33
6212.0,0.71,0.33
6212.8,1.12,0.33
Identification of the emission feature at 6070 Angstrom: [O III] 5007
